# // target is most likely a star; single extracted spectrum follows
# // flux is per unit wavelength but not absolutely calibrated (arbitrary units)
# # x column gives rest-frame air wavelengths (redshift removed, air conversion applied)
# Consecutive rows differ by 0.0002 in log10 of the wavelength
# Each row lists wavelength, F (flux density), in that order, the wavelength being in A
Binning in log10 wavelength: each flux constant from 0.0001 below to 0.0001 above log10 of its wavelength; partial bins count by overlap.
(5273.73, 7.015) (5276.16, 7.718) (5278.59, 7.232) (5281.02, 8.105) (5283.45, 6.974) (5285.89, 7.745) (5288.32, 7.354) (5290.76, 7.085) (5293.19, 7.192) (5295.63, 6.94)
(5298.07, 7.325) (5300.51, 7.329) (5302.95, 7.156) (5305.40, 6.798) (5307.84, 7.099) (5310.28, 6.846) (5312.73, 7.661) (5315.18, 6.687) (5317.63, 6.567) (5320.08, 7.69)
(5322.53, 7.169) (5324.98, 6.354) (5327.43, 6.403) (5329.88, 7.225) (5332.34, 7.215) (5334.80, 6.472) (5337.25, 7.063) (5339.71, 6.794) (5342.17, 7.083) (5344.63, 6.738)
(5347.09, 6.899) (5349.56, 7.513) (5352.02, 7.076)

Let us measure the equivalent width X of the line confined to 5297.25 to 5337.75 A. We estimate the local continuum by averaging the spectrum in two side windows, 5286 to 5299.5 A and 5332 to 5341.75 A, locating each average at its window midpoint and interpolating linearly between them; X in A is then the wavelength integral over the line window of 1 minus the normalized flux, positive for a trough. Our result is 0.2 A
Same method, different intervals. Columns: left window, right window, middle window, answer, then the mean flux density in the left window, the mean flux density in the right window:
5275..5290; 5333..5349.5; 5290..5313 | 0.6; 7.51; 6.9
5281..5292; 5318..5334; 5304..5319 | 0.4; 7.38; 6.97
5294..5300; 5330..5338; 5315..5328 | 0.3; 7.16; 6.95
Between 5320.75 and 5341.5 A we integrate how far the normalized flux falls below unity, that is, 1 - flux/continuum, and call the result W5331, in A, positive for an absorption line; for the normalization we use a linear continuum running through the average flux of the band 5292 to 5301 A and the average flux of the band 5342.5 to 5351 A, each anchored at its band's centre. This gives 0.7 A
